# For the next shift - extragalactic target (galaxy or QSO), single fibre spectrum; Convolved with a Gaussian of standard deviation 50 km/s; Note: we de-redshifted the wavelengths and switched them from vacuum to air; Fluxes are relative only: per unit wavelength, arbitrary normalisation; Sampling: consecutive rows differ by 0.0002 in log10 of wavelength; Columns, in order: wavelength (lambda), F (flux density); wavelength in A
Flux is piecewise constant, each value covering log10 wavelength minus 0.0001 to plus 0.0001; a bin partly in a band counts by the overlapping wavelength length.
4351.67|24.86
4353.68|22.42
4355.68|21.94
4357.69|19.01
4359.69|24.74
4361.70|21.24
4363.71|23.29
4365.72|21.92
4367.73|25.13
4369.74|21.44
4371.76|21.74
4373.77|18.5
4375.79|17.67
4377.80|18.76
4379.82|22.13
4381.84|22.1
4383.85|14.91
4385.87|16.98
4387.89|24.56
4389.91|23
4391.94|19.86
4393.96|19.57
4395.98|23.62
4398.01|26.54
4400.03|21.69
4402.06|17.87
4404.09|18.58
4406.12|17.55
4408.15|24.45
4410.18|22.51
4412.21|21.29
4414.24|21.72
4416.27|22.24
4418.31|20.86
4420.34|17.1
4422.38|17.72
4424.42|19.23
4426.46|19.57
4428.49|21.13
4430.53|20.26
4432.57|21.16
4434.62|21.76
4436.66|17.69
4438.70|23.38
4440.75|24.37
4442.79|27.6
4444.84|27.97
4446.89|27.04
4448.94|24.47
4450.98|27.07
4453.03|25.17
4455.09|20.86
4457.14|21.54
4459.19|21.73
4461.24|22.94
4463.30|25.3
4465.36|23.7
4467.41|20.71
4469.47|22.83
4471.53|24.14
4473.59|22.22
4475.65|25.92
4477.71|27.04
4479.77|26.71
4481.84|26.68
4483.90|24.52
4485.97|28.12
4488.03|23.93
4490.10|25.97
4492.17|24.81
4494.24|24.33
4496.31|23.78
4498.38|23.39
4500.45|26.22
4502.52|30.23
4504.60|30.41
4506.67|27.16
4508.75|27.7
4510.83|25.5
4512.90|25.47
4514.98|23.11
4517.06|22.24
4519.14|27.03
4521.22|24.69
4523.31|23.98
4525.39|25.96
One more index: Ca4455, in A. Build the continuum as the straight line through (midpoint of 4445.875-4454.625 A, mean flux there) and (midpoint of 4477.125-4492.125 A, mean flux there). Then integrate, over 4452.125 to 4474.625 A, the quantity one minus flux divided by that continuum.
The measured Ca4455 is 2.6 A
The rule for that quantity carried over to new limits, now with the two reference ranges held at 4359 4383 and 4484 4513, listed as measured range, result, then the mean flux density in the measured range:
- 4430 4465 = 1.0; 23.6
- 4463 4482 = 0.6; 24.4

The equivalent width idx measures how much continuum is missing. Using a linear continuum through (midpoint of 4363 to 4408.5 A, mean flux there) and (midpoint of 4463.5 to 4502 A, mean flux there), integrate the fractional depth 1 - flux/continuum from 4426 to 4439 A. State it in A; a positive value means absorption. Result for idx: 1.2 A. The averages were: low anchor 20.9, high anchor 24.8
